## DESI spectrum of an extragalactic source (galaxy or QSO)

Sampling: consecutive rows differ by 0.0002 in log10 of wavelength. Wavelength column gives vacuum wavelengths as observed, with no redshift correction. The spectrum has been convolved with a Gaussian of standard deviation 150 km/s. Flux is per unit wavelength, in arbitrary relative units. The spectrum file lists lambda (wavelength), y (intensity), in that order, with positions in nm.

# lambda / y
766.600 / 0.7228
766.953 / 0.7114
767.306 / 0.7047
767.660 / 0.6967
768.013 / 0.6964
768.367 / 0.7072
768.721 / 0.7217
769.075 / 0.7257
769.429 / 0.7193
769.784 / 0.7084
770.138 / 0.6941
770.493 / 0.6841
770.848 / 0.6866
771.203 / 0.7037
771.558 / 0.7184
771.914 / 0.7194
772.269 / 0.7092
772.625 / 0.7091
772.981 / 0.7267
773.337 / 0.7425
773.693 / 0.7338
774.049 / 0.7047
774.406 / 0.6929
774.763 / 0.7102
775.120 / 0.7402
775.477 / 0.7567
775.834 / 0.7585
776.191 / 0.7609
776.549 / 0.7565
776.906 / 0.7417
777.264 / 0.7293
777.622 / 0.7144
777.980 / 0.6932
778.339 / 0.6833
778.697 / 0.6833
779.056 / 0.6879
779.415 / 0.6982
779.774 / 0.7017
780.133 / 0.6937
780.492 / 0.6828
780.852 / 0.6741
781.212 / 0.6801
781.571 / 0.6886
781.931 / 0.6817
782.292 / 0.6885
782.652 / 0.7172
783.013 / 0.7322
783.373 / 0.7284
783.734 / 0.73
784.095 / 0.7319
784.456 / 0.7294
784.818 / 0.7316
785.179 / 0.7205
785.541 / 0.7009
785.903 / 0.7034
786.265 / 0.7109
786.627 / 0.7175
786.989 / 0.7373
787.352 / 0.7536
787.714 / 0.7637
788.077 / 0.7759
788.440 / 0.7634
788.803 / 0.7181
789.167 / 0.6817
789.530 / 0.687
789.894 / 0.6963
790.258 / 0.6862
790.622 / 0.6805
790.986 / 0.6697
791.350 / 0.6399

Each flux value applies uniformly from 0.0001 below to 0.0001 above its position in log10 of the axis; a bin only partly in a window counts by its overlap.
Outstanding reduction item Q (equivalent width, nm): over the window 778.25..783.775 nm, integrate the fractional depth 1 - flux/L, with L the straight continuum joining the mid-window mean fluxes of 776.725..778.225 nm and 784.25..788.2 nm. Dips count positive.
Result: 0.21 nm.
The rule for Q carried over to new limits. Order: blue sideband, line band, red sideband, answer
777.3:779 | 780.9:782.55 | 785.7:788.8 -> 0.06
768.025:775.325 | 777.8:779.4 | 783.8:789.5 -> 0.07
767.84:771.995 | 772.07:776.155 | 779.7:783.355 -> -0.14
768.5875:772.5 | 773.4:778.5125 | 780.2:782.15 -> -0.24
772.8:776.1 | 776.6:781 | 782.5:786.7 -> 0.16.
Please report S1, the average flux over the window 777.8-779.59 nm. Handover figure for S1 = 0.689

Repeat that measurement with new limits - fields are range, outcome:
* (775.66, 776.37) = 0.76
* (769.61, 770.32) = 0.701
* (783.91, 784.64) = 0.73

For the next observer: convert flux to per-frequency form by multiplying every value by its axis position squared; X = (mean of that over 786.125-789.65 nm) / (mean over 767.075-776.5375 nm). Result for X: 1.1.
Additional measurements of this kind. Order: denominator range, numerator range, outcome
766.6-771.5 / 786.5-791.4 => 1.06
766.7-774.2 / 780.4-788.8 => 1.05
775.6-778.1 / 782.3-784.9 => 1.00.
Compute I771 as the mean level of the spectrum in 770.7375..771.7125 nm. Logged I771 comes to 0.704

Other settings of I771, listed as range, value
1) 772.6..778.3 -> 0.729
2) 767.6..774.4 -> 0.711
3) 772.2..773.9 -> 0.725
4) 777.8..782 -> 0.688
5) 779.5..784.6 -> 0.704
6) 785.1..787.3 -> 0.717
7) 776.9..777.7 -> 0.727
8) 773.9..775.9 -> 0.726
